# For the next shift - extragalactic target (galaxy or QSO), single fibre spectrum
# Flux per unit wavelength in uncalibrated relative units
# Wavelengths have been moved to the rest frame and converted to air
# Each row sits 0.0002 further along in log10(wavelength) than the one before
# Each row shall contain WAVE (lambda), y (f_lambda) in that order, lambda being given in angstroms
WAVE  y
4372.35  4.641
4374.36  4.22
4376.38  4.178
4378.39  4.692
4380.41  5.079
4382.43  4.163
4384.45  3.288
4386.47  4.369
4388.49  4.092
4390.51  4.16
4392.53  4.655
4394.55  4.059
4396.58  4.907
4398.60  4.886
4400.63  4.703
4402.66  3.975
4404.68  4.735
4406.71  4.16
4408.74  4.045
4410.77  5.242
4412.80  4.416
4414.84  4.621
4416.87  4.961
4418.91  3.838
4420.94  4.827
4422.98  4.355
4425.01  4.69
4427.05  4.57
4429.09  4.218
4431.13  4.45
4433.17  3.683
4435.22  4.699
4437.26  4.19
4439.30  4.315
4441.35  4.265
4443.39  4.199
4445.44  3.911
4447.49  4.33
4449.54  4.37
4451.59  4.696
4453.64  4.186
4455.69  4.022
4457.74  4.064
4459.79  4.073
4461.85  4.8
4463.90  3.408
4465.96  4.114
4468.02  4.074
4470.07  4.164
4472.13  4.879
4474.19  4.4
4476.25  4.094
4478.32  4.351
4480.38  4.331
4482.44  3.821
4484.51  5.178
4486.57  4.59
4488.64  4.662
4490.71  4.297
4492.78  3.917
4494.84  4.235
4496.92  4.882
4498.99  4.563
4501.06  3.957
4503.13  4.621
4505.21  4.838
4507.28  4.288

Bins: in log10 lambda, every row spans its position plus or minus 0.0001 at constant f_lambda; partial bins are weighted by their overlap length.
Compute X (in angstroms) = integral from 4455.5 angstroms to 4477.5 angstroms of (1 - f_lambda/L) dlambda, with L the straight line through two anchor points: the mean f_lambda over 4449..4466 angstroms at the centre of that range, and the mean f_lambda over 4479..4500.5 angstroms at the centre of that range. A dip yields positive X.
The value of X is 0.3 angstroms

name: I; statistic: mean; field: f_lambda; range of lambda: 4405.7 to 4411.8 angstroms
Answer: 4.48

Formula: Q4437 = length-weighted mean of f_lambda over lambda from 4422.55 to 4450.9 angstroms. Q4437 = 4.31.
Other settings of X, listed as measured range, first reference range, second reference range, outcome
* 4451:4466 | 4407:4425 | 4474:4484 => 0.6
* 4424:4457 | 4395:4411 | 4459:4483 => 0.5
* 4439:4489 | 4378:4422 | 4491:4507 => 1.6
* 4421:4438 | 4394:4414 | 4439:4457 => -0.1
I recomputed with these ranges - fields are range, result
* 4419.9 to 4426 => 4.63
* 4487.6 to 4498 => 4.4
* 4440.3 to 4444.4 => 4.23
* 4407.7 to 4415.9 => 4.58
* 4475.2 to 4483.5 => 4.15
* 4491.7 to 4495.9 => 4.08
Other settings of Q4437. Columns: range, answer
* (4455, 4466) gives 4.08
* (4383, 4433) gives 4.41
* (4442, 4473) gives 4.22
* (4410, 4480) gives 4.33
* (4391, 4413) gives 4.52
